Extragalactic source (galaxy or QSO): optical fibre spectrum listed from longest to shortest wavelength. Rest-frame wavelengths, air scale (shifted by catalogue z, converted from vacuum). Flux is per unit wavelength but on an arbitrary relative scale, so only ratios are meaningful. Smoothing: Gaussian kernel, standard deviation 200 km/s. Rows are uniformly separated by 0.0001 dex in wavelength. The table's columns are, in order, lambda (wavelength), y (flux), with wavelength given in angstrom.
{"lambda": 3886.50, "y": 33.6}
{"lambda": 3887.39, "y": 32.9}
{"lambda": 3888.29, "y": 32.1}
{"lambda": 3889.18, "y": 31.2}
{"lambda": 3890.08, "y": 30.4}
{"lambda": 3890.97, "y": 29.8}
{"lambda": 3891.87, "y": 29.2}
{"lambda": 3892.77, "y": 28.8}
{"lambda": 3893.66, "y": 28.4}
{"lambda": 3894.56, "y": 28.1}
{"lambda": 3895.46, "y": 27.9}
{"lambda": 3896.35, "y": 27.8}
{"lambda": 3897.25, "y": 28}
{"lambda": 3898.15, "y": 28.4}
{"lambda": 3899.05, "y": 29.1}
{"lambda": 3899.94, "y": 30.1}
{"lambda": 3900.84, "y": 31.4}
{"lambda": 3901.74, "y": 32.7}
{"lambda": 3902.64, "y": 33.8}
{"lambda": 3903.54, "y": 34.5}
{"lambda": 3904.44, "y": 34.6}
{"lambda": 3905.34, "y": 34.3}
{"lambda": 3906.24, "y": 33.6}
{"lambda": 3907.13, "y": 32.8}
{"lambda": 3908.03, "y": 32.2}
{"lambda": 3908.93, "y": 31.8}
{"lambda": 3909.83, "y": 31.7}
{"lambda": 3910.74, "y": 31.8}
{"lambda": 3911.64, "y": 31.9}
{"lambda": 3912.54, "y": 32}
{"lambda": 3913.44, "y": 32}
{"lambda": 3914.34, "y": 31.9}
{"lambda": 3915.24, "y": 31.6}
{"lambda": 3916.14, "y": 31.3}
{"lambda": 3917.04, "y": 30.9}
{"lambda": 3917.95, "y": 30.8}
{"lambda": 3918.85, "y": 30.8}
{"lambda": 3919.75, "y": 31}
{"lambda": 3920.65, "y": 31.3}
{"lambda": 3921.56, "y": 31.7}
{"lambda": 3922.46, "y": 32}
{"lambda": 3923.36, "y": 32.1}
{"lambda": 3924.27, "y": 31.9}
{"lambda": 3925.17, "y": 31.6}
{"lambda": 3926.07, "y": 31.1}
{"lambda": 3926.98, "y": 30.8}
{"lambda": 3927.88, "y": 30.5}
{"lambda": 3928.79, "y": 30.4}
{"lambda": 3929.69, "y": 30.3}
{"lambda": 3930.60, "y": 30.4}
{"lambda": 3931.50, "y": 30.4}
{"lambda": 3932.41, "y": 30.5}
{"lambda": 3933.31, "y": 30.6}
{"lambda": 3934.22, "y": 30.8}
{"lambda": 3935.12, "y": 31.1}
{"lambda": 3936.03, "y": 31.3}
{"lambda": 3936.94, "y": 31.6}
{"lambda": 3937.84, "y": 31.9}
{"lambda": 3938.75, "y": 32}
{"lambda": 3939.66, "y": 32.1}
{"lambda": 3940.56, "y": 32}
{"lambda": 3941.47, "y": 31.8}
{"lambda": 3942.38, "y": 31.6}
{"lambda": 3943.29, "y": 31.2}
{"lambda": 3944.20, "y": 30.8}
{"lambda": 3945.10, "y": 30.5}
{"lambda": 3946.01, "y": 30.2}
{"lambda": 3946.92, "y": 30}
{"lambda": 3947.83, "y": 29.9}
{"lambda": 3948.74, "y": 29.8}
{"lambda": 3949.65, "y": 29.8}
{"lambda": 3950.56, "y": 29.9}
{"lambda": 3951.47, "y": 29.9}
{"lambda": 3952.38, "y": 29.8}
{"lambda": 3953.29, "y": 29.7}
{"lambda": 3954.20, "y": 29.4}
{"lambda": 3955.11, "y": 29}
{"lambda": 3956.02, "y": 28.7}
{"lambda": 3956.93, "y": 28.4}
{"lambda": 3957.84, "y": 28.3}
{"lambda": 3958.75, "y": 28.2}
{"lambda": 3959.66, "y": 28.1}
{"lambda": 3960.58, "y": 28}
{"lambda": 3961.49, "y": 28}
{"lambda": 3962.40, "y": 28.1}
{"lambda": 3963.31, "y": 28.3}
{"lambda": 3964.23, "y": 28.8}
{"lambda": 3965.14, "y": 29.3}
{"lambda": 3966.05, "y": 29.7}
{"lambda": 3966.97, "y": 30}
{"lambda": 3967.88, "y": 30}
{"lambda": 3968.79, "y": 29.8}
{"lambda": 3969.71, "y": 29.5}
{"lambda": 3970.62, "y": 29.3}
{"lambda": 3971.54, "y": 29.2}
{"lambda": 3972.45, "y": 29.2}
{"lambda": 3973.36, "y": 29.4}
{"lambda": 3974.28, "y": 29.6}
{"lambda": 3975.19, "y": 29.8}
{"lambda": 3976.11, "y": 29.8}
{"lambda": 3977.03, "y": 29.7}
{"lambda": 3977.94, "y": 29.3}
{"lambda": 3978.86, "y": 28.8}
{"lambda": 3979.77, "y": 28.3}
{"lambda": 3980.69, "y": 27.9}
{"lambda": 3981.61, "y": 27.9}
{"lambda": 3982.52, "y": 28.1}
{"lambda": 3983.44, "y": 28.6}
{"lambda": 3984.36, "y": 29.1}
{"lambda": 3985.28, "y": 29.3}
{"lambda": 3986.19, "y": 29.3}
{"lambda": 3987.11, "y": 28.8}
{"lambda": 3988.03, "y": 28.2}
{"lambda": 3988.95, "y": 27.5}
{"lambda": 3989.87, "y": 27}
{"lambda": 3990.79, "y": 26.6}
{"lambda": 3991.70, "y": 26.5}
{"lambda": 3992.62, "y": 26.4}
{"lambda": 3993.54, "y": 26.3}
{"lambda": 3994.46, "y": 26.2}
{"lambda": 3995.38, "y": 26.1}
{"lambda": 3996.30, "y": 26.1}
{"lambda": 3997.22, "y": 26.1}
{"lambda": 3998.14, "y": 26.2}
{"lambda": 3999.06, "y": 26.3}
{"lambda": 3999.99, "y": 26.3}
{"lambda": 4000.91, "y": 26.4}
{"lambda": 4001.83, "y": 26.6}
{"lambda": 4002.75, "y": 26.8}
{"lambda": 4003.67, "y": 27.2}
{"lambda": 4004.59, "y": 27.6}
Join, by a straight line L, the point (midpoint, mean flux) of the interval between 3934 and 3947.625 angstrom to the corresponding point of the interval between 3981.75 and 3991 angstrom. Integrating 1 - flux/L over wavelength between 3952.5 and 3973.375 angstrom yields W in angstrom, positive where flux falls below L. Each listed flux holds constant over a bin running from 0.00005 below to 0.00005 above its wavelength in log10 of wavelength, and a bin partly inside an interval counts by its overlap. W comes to 0.6 angstrom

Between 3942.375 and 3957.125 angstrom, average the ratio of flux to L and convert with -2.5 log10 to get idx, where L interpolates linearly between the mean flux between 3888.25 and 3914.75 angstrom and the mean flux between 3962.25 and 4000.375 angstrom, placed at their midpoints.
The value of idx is -0.02 mag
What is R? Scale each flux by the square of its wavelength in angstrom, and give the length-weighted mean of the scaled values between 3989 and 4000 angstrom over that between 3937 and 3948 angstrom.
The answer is 0.87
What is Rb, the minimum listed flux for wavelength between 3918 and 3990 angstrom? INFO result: 27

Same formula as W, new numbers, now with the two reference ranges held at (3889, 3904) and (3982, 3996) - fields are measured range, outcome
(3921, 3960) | -2.3 angstrom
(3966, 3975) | -0.5 angstrom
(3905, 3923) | -1.4 angstrom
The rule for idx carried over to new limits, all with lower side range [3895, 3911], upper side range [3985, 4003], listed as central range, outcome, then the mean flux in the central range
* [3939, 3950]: -0.052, 30.8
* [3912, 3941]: -0.035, 31.3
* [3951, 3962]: 0.000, 28.8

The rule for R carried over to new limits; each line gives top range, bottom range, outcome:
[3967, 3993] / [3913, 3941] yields 0.94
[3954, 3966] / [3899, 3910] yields 0.90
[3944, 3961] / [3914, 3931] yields 0.96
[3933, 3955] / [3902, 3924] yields 0.97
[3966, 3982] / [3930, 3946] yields 0.96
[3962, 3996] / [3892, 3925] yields 0.95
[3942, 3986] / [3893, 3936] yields 0.96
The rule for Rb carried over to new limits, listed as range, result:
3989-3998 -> 26.1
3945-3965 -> 28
